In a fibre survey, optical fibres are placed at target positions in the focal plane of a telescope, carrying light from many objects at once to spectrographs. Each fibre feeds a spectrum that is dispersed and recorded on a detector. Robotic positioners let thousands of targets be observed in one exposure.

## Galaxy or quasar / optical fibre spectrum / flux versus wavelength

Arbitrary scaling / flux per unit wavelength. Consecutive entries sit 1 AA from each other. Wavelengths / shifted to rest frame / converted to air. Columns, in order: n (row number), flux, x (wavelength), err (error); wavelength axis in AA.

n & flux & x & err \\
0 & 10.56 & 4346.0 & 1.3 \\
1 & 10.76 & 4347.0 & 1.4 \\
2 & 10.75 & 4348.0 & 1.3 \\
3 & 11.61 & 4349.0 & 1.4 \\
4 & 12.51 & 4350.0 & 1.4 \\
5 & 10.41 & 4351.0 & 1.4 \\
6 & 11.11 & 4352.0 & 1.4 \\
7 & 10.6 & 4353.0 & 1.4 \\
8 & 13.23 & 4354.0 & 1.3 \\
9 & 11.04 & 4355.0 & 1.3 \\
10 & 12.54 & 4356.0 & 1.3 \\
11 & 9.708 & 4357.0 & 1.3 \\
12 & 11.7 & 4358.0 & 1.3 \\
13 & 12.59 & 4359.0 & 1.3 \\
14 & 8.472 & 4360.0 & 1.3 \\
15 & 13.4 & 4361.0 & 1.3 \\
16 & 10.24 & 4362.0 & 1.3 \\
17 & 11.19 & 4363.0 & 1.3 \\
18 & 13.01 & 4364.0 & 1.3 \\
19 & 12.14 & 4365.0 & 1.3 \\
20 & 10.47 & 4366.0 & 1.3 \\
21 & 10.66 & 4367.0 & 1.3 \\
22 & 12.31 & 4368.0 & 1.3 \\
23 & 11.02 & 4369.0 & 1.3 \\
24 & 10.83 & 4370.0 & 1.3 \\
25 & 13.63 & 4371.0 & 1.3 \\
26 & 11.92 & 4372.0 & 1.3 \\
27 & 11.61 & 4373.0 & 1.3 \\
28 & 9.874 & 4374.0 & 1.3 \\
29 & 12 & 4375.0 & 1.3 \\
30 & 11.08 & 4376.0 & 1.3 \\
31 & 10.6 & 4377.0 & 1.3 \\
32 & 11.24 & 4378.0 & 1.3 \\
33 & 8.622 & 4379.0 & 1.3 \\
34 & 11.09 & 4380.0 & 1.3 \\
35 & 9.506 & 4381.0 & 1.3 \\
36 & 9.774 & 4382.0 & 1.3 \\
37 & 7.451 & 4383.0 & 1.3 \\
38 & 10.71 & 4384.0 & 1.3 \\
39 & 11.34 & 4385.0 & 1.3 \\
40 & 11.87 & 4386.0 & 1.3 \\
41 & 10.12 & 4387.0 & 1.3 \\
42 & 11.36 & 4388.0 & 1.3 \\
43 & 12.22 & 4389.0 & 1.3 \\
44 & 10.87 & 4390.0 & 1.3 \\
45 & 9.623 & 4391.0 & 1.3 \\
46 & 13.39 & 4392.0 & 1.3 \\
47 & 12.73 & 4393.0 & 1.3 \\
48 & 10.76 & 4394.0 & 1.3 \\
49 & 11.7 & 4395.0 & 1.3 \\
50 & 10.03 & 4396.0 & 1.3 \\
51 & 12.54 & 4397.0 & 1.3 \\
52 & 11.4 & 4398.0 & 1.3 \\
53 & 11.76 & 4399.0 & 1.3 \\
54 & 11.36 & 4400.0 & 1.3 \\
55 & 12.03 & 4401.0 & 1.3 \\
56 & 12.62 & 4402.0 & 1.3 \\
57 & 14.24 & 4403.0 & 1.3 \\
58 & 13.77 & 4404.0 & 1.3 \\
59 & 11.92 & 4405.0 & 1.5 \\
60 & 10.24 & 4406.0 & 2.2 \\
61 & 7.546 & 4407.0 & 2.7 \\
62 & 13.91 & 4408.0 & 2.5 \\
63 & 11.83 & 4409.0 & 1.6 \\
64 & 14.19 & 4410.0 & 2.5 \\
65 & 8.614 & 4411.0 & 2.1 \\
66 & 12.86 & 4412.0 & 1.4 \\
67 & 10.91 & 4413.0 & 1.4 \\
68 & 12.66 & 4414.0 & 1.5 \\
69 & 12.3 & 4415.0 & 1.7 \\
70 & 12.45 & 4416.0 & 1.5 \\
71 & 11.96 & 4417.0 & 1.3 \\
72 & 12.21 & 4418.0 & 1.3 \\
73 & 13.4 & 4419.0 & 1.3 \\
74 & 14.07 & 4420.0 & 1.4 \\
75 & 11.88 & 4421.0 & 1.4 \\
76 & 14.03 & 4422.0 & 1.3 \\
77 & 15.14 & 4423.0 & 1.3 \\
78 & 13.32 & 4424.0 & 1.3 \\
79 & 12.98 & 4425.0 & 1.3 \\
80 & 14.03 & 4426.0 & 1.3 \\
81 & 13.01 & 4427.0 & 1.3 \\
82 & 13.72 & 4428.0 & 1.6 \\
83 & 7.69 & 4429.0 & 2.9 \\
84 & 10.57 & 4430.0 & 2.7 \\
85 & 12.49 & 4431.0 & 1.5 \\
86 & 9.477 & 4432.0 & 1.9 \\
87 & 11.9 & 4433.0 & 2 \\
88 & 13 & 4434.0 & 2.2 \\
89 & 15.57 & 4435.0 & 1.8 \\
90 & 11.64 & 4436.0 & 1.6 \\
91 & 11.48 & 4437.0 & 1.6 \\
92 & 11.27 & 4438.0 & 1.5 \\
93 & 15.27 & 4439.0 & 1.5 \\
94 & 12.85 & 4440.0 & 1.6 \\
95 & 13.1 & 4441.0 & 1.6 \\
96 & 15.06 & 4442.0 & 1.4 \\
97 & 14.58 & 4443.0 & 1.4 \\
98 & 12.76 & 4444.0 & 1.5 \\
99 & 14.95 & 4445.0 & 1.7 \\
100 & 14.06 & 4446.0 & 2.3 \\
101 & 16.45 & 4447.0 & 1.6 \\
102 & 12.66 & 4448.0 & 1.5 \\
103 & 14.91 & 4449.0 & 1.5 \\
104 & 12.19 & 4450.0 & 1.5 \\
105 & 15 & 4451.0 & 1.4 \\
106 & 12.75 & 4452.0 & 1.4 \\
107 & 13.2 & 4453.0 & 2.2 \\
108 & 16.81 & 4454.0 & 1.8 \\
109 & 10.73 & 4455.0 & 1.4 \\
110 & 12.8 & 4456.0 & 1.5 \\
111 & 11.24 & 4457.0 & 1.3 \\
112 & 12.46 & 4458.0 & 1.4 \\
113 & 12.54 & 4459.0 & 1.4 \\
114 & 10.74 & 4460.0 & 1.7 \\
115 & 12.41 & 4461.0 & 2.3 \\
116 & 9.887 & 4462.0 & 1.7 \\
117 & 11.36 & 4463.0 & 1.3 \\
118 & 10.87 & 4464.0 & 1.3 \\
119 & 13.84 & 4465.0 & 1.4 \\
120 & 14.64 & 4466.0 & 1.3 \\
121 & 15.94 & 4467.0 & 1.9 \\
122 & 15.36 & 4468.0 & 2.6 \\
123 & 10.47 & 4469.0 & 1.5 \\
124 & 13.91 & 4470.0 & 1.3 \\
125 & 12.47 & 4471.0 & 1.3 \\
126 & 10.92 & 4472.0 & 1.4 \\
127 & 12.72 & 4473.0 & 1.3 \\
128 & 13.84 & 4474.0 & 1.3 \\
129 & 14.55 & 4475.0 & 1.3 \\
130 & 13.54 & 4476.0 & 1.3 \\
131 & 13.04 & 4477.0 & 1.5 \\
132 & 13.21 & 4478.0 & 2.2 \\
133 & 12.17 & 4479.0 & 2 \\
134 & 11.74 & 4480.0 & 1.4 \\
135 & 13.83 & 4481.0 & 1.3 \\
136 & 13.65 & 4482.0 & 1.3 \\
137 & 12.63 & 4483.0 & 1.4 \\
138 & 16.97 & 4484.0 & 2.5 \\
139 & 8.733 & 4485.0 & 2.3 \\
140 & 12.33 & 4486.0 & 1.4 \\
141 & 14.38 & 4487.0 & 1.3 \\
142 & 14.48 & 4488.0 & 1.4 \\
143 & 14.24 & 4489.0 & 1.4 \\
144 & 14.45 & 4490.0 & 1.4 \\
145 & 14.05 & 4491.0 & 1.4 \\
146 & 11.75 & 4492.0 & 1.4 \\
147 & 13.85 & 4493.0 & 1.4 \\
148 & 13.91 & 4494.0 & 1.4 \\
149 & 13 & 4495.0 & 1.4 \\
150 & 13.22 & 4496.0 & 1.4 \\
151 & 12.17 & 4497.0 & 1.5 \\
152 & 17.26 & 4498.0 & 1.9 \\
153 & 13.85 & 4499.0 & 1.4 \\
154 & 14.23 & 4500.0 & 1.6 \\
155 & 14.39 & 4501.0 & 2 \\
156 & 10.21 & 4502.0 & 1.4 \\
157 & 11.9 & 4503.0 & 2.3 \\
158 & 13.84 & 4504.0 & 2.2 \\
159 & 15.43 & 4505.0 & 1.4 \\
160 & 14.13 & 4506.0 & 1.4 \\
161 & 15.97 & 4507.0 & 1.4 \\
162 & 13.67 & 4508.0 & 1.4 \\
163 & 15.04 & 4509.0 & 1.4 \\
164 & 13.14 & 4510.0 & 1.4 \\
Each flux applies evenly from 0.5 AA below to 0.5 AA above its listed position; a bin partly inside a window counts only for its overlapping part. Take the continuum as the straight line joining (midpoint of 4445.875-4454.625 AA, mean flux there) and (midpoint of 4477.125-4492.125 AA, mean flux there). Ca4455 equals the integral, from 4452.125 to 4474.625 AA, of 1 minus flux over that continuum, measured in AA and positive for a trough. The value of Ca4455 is 1.8 AA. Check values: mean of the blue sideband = 14.2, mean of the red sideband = 13.3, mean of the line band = 12.7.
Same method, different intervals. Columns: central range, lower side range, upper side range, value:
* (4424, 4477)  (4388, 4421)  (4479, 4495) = -0.9 AA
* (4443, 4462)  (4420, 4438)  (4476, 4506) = -0.6 AA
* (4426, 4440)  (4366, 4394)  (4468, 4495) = 0.0 AA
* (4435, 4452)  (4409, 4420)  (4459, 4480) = -1.6 AA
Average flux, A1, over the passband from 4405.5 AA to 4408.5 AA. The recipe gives 10.6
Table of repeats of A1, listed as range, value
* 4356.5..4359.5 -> 11.3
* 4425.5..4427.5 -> 13.5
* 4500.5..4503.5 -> 12.2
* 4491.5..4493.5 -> 12.8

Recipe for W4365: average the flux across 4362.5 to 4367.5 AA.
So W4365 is 11.5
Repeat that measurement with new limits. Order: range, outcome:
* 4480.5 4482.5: 13.7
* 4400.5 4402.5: 12.3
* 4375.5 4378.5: 11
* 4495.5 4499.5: 14.1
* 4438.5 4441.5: 13.7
